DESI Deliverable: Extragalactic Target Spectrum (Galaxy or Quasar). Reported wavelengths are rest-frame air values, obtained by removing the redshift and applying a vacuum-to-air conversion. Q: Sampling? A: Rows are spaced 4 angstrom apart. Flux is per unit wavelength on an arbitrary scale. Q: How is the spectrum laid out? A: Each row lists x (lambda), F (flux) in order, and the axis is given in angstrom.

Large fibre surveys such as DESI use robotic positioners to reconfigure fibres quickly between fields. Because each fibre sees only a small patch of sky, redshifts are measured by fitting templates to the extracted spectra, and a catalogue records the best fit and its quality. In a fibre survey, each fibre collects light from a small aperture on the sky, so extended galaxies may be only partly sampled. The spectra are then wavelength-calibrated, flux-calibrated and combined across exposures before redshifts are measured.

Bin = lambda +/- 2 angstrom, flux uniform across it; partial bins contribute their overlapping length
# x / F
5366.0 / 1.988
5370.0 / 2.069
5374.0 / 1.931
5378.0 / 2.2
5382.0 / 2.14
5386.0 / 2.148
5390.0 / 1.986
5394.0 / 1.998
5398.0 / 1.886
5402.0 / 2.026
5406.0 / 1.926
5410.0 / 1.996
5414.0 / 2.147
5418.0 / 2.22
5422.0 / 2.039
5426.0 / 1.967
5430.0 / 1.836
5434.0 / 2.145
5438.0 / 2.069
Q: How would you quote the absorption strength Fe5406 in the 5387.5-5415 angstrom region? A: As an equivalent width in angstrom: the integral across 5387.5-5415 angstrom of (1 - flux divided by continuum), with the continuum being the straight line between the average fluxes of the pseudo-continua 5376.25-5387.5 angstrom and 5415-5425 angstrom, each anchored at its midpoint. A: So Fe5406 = 1.9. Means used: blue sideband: 2.16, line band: 1.99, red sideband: 2.12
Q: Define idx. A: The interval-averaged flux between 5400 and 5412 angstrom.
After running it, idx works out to 1.98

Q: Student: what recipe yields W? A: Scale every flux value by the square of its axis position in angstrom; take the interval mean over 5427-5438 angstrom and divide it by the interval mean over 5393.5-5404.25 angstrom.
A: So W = 1.03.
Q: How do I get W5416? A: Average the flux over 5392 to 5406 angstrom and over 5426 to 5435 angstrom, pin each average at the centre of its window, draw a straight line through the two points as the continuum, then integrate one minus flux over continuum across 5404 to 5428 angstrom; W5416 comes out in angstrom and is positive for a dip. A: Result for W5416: -1.01 angstrom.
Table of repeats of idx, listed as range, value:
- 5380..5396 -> 2.07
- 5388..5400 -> 1.96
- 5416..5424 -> 2.13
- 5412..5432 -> 2.04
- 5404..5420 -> 2.07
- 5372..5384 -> 2.09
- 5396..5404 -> 1.96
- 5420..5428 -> 2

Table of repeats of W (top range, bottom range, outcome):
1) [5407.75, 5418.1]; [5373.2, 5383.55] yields 1.01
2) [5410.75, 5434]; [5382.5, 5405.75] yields 1.03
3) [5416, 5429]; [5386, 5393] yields 1.02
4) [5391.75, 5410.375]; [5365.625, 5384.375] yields 0.96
